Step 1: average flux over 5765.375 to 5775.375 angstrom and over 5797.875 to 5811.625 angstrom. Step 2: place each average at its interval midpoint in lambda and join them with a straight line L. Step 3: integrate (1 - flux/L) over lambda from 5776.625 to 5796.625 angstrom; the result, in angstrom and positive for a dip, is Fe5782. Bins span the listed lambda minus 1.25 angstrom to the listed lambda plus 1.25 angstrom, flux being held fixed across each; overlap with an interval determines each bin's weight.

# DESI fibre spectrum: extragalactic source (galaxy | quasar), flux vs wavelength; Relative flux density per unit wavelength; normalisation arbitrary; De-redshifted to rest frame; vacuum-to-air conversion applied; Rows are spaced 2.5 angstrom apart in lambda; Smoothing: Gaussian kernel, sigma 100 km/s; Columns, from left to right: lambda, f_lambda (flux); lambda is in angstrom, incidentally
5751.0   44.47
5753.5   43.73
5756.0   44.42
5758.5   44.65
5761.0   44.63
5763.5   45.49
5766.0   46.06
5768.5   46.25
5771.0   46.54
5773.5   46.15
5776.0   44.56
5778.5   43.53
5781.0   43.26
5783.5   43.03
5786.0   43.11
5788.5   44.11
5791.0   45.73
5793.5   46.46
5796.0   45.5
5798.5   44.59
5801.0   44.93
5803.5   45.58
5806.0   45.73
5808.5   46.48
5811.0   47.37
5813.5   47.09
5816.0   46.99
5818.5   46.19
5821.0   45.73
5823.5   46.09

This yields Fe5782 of 0.7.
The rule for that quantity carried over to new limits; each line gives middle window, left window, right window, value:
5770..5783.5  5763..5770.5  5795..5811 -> 0.4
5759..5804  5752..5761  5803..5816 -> 0.4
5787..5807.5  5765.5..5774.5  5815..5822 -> 0.4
